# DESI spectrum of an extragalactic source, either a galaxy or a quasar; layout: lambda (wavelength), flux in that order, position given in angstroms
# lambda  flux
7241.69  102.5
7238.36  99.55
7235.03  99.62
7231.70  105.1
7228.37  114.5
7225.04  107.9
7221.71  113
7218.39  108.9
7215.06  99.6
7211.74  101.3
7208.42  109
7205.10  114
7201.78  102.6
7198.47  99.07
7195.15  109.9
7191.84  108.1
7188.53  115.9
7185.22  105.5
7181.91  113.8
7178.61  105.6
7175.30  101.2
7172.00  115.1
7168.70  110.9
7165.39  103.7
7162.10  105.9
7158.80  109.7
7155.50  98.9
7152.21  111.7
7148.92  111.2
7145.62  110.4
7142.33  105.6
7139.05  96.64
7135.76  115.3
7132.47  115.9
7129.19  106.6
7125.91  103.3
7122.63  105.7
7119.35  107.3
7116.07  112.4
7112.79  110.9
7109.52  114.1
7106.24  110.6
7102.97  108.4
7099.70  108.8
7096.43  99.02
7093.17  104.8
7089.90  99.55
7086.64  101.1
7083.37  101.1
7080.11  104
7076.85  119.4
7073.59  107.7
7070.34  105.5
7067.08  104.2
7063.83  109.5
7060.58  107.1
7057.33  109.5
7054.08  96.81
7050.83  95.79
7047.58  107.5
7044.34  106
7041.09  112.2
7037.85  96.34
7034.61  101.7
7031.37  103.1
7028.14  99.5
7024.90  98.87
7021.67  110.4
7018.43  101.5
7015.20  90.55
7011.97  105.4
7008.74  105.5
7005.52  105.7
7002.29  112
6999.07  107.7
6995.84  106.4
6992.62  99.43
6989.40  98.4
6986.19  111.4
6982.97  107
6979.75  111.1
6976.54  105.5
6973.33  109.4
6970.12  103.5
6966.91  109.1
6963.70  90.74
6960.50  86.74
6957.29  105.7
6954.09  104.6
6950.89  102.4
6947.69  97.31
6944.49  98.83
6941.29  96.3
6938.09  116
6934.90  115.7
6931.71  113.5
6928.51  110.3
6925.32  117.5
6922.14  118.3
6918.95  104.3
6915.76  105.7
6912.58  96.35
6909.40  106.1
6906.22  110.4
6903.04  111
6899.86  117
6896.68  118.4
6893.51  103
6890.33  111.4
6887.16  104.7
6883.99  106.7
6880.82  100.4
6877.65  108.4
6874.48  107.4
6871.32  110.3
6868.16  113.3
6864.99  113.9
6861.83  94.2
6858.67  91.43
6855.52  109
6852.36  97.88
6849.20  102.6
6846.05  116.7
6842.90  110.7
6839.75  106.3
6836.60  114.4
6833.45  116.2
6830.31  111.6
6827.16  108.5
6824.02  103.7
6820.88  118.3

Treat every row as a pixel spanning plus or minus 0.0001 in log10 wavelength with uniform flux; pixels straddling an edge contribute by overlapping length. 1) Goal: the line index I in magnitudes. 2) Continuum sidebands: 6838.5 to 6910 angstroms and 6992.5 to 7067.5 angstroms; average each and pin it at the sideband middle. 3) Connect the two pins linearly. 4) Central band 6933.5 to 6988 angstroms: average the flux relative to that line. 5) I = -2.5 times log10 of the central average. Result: 0.01 mag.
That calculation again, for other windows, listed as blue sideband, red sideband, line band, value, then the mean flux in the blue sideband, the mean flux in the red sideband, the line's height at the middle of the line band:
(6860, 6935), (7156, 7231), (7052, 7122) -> 0.02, 109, 108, 108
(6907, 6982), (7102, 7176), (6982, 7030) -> 0.03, 106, 108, 106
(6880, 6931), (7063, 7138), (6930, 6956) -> 0.03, 109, 108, 109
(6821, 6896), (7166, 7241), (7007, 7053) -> 0.05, 107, 107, 107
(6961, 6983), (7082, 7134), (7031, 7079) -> 0.00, 104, 107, 106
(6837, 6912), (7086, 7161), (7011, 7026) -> 0.06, 107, 107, 107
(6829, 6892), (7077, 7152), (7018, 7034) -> 0.05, 107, 107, 107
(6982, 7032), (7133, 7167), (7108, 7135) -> -0.03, 104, 107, 107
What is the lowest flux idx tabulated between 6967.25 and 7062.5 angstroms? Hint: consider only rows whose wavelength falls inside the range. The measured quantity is 90.55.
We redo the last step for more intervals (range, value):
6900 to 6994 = 86.74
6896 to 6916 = 96.35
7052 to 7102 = 96.81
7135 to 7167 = 96.64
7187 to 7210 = 99.07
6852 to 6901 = 91.43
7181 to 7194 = 105.5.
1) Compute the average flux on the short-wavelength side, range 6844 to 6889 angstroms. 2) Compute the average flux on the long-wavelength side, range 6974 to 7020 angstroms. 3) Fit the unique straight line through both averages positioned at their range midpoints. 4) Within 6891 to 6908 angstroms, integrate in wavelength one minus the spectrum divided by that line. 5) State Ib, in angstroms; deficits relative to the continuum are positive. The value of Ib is -1.0 angstroms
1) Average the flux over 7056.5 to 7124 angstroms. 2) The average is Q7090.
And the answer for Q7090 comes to 107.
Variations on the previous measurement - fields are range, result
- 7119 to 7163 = 107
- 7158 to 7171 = 108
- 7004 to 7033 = 102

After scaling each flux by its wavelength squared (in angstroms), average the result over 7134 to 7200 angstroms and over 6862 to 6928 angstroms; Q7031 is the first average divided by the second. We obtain 1.07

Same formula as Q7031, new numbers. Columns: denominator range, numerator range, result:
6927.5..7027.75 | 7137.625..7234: 1.09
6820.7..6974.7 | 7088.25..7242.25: 1.08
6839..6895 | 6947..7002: 1.01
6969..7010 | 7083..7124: 1.03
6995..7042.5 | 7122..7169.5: 1.07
